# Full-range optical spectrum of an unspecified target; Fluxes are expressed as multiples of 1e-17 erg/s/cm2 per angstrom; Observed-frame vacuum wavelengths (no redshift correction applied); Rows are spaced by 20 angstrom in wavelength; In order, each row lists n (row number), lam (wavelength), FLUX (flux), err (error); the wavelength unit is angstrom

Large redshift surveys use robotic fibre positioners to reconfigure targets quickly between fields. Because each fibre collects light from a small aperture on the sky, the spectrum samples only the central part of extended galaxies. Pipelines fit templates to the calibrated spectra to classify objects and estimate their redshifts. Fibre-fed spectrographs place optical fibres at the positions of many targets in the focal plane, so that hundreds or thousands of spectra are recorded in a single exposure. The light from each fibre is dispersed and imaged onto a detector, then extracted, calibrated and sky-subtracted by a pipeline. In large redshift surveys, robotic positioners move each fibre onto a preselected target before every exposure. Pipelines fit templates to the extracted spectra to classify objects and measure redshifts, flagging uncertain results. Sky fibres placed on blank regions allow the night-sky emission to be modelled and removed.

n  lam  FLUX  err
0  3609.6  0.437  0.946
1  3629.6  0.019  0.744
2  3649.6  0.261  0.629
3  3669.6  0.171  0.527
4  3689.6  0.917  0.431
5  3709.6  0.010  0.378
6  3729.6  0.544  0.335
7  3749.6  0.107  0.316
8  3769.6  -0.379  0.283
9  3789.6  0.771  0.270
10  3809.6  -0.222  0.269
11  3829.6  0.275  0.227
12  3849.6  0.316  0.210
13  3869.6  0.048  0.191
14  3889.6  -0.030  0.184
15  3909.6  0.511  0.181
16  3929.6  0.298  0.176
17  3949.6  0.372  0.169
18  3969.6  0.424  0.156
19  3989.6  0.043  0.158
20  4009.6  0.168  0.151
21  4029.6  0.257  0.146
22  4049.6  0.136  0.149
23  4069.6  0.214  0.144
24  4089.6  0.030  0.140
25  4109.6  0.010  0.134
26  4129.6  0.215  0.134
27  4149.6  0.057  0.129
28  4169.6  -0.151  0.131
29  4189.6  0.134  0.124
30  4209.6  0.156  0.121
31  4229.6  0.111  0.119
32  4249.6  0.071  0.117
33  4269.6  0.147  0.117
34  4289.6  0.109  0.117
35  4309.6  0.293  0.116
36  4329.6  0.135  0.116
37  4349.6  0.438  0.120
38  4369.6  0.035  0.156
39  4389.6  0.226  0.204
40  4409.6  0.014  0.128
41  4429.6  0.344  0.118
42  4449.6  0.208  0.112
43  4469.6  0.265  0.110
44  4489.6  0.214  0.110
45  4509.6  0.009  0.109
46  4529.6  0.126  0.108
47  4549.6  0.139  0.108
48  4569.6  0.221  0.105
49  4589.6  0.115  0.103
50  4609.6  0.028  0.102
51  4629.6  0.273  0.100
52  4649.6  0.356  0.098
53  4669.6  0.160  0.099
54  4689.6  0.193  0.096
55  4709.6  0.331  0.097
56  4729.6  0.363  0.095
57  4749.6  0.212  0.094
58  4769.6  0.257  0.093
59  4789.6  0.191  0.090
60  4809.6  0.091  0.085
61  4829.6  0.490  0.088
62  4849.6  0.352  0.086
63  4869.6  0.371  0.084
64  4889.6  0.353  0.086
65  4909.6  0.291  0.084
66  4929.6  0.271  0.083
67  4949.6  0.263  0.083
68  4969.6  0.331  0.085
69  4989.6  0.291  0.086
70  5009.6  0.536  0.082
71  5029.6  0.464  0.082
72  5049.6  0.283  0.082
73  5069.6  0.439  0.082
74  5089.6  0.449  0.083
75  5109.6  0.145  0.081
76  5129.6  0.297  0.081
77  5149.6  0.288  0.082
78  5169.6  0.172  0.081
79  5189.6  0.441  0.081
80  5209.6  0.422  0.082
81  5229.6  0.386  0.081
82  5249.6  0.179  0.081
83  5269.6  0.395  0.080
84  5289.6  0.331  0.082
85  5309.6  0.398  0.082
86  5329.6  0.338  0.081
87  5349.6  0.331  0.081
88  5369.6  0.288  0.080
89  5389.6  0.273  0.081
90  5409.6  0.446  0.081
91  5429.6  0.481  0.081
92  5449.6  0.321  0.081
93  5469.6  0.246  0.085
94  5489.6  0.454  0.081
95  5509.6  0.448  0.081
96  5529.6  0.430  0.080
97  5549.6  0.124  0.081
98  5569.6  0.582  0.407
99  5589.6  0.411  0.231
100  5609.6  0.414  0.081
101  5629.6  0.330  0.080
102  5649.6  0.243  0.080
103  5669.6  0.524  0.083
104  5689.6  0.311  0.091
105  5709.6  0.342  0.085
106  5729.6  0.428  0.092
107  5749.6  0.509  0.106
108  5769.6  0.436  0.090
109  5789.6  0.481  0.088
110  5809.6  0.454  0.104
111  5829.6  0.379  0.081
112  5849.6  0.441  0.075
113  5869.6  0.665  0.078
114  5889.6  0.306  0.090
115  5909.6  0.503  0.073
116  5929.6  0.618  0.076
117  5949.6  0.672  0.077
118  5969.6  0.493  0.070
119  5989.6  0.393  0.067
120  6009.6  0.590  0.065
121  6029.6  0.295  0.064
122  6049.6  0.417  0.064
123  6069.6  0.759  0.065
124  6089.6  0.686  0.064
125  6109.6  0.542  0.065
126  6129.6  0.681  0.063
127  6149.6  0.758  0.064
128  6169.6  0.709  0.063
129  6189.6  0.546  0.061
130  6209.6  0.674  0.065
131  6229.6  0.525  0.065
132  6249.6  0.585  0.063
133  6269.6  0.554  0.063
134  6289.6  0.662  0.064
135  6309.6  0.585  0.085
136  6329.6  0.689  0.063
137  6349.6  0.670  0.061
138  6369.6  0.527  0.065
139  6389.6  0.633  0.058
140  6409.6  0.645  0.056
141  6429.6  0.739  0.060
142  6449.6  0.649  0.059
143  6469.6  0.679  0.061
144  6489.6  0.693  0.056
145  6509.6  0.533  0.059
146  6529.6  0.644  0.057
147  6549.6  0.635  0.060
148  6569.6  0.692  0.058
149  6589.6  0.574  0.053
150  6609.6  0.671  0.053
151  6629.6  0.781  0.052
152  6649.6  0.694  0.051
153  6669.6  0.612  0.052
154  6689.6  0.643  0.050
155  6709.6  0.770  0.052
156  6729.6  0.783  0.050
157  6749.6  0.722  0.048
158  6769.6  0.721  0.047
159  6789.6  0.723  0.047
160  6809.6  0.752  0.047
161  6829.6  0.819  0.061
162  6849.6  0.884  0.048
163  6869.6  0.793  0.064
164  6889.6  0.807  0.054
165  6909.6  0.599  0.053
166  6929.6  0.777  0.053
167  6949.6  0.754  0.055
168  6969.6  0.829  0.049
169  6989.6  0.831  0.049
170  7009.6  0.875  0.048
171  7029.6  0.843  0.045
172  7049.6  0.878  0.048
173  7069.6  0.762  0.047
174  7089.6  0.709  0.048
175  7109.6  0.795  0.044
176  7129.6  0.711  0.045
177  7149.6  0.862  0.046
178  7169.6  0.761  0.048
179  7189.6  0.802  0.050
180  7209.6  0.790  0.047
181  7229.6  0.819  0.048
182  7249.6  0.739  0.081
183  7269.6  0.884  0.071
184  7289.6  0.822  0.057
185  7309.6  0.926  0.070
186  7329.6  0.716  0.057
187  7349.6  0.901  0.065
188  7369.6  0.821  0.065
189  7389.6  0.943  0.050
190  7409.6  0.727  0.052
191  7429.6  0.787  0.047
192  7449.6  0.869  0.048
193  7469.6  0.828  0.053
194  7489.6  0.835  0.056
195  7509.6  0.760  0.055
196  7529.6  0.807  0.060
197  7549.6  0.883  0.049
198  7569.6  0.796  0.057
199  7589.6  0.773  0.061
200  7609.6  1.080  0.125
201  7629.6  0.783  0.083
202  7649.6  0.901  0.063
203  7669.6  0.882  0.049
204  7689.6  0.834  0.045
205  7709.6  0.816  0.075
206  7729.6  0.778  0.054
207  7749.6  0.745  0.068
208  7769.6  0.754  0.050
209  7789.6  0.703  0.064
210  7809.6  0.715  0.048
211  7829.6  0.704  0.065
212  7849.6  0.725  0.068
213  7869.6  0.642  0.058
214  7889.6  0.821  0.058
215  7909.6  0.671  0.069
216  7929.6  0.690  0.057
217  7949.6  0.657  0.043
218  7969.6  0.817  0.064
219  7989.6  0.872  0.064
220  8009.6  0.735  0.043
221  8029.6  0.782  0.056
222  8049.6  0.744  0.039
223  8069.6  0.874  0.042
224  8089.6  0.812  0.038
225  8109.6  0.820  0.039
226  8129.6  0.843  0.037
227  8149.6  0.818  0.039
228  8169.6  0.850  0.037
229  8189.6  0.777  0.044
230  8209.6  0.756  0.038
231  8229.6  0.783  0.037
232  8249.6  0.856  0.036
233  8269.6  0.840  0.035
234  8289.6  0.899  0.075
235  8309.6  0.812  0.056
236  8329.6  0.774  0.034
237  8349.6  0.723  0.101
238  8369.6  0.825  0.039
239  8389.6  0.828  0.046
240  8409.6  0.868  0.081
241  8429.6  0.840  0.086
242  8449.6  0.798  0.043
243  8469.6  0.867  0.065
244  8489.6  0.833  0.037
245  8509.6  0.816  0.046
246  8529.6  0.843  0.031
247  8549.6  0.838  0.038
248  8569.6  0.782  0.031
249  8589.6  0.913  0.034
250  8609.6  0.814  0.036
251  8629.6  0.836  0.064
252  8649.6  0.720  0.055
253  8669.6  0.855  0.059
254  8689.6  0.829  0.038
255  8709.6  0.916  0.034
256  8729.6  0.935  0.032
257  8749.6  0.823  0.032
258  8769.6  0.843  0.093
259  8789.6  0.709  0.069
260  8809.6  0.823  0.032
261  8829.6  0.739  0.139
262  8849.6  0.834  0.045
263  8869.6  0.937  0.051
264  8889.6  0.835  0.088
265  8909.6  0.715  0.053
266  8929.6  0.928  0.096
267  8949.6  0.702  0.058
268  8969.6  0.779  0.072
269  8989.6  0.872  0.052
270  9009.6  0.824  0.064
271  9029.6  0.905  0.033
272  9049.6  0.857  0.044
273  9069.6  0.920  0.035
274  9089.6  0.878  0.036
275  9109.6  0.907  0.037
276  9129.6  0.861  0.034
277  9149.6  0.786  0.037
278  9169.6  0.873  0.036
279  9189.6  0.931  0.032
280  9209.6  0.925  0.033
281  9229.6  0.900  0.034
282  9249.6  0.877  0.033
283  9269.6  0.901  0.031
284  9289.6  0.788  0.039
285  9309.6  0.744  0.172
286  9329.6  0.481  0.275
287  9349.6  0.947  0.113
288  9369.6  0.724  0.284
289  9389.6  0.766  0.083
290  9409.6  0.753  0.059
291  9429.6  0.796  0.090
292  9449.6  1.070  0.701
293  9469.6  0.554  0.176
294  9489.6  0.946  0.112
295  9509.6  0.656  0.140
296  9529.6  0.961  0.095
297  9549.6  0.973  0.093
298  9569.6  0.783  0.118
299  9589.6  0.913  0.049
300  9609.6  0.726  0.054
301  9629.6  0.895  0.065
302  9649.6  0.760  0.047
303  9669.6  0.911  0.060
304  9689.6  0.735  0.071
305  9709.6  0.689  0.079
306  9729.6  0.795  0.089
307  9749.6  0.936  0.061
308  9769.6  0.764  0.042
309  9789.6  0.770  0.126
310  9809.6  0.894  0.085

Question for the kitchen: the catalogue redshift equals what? 0.52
